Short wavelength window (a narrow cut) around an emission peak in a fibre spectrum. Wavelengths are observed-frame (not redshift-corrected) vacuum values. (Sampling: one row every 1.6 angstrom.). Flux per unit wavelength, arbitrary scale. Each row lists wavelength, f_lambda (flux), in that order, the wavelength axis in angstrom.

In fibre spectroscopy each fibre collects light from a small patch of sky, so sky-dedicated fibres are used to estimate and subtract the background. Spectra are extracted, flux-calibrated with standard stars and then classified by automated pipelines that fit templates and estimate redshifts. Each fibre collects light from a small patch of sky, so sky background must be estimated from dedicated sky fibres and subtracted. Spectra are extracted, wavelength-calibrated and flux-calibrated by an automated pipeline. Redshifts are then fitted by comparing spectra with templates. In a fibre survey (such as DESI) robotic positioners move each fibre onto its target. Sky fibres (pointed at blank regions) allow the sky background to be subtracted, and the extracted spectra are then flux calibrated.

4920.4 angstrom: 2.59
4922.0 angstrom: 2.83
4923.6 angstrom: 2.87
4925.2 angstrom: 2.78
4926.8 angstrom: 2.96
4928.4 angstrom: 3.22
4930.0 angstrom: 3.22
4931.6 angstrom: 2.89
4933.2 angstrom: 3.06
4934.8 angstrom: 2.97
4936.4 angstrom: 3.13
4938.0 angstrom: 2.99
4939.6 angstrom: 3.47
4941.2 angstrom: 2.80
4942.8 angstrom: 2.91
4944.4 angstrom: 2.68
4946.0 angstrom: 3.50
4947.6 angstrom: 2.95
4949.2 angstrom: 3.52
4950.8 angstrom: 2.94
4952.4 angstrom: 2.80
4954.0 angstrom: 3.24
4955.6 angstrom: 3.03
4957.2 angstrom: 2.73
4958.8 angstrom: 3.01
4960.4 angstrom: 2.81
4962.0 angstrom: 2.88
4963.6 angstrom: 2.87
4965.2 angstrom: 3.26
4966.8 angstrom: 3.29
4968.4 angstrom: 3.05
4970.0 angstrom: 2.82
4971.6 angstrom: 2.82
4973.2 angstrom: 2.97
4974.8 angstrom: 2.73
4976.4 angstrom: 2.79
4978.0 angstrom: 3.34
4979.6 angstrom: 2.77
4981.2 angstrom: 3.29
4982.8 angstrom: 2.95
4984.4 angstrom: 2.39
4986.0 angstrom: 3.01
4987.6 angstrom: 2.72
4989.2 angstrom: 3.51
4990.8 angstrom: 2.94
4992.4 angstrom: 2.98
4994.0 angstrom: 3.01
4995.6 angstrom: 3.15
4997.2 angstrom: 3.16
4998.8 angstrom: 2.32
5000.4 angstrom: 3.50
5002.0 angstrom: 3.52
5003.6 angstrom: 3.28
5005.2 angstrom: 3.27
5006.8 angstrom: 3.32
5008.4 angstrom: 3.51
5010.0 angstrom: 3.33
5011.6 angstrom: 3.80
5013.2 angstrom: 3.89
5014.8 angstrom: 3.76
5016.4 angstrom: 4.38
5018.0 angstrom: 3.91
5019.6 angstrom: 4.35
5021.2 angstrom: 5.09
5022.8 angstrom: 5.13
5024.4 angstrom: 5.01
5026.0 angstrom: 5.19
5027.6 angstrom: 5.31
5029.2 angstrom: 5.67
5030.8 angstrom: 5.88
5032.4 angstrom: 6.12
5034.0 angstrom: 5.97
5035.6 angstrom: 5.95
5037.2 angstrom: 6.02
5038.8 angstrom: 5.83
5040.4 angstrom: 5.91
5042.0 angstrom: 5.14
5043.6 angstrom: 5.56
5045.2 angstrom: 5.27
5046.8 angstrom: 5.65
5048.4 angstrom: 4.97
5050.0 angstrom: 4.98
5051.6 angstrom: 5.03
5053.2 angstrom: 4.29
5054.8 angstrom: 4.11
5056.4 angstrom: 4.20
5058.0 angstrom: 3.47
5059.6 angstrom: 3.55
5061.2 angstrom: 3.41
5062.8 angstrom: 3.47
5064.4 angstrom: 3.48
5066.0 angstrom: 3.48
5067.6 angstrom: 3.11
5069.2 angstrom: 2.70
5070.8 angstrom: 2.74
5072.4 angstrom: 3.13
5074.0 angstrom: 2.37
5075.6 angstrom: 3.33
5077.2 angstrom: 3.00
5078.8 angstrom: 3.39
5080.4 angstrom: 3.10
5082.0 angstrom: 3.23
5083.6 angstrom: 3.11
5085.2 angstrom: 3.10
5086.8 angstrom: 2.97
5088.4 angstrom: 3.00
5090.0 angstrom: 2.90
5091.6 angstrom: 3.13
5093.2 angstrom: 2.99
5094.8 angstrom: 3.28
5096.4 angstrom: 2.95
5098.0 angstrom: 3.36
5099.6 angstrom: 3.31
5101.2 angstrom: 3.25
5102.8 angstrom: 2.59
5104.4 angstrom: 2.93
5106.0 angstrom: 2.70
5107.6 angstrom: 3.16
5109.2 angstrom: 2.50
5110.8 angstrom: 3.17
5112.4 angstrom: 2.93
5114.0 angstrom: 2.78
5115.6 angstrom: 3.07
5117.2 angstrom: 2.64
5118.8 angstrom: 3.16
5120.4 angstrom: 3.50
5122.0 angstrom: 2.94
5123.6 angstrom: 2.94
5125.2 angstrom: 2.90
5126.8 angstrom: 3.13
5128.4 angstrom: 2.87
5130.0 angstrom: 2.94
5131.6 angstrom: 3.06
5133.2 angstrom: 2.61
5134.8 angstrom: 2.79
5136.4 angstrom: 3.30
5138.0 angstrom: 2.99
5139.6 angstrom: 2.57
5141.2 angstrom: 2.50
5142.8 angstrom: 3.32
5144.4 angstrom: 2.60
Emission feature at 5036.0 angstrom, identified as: Mg II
